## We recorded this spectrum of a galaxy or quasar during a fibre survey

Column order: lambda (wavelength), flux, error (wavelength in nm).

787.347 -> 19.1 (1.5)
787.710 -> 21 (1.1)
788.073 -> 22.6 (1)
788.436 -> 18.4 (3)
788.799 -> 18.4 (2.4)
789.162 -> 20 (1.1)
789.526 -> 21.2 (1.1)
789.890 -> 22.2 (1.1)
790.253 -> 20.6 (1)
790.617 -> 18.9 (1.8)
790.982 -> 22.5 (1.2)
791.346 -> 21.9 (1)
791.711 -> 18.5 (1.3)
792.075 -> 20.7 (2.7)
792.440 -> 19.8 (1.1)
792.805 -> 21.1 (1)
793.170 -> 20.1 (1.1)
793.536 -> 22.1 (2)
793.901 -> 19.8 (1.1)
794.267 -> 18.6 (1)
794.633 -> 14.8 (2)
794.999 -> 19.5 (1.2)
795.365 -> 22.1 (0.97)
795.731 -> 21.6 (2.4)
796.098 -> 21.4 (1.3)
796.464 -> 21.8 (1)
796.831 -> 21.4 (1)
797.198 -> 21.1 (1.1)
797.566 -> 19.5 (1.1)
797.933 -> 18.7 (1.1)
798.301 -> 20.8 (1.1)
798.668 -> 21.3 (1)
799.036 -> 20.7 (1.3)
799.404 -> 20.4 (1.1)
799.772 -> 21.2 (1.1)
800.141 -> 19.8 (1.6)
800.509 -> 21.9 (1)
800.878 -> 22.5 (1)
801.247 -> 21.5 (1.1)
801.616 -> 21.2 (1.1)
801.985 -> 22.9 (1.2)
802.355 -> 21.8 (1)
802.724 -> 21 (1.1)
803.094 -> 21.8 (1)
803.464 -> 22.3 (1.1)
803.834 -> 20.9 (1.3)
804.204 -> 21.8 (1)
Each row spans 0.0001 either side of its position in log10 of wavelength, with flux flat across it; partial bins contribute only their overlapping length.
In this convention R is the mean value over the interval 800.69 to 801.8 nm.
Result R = 21.7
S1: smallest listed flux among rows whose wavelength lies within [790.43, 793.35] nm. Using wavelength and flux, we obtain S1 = 18.5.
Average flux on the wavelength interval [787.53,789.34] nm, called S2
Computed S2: 20.1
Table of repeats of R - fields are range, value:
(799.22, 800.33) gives 20.5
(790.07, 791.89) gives 20.5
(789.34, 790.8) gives 20.7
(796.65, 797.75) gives 20.7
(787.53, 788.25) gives 21.8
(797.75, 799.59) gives 20.4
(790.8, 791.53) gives 22.2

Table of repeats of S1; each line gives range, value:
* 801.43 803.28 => 21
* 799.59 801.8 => 19.8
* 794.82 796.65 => 19.5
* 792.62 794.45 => 18.6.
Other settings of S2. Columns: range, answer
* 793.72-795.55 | 19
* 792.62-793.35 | 20.6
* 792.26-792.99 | 20.5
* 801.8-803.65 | 22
